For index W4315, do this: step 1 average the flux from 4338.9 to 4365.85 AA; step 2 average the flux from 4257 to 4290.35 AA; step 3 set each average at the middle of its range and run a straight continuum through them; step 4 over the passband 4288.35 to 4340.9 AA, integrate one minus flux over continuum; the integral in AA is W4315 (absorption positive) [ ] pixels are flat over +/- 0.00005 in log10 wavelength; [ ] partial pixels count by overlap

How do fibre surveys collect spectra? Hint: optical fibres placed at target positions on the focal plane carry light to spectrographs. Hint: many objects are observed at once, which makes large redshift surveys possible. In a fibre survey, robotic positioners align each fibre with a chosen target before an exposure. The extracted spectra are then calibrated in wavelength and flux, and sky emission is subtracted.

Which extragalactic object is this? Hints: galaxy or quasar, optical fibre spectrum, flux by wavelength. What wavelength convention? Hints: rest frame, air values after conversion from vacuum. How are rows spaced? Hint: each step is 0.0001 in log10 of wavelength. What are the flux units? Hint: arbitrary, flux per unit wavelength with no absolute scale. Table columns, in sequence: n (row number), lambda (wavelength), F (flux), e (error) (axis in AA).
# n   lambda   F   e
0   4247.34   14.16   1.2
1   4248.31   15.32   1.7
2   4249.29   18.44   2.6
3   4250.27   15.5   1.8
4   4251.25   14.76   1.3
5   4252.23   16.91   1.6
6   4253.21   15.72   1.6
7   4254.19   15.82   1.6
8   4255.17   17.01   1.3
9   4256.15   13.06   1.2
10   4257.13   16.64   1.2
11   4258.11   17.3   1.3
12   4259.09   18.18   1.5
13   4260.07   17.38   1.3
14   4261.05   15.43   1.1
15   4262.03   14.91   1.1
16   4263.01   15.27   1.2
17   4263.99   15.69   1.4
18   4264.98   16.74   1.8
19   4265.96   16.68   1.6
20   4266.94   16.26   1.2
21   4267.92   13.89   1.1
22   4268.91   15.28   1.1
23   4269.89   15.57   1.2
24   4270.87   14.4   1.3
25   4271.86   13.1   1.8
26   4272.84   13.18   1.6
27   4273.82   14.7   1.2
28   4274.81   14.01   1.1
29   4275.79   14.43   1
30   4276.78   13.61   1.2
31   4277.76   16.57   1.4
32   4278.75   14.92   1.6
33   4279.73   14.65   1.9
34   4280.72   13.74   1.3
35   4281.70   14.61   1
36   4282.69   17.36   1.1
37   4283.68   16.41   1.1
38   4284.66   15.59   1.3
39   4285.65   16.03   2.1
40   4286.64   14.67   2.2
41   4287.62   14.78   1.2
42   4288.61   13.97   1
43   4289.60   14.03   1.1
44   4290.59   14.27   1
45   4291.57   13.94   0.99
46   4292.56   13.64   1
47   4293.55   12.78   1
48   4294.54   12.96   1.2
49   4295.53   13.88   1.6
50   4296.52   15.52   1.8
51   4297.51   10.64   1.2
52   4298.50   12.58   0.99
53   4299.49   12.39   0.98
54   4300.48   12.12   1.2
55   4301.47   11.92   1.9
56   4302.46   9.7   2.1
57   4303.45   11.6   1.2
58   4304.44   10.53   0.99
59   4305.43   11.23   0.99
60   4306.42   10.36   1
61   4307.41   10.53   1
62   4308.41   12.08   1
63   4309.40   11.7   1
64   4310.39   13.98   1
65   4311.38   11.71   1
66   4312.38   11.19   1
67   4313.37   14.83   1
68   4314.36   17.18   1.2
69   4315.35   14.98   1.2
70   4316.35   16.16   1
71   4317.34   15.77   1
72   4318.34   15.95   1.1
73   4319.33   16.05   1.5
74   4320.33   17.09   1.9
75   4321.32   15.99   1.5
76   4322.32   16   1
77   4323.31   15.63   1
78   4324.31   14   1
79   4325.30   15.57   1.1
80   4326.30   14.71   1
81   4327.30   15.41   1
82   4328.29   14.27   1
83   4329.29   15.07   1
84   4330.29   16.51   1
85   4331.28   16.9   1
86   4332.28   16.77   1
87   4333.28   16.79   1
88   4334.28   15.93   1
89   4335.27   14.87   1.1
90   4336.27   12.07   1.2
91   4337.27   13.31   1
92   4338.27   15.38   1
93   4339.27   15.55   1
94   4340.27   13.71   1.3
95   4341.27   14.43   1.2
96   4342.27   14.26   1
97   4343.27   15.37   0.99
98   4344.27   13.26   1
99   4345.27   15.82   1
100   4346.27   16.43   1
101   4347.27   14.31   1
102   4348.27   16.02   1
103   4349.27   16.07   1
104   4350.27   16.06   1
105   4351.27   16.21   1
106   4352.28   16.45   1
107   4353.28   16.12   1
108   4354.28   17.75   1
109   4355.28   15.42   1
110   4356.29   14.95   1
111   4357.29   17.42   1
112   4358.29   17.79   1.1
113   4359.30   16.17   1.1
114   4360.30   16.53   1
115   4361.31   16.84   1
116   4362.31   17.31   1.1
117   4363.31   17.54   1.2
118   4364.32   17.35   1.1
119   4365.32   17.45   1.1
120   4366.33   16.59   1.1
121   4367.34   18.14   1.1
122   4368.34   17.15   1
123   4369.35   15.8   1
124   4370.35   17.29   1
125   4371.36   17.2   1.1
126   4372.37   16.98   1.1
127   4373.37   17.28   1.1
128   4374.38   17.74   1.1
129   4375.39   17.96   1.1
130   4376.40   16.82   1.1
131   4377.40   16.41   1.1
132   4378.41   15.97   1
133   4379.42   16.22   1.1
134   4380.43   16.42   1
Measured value 5.6 AA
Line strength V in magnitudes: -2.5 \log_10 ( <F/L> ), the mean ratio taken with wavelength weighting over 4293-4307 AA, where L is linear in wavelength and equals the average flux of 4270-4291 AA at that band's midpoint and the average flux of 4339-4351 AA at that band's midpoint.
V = 0.23 mag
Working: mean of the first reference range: 14.7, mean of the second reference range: 15.1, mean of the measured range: 12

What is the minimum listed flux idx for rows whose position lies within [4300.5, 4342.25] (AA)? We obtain 9.7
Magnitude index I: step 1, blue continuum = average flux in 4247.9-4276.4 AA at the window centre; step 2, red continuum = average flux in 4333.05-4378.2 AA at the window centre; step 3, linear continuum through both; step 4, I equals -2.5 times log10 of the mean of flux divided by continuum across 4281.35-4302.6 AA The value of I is 0.14 mag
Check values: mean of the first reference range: 15.6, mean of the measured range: 13.9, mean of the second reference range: 16.1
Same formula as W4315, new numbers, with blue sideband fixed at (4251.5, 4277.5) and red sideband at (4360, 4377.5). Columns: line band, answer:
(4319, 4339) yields 1.3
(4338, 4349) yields 1.2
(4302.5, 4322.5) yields 3.2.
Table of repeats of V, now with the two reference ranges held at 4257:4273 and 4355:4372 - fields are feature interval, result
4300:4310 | 0.398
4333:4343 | 0.138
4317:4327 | 0.049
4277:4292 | 0.062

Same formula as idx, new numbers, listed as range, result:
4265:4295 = 12.78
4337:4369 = 13.26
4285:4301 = 10.64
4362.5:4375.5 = 15.8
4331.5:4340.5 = 12.07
